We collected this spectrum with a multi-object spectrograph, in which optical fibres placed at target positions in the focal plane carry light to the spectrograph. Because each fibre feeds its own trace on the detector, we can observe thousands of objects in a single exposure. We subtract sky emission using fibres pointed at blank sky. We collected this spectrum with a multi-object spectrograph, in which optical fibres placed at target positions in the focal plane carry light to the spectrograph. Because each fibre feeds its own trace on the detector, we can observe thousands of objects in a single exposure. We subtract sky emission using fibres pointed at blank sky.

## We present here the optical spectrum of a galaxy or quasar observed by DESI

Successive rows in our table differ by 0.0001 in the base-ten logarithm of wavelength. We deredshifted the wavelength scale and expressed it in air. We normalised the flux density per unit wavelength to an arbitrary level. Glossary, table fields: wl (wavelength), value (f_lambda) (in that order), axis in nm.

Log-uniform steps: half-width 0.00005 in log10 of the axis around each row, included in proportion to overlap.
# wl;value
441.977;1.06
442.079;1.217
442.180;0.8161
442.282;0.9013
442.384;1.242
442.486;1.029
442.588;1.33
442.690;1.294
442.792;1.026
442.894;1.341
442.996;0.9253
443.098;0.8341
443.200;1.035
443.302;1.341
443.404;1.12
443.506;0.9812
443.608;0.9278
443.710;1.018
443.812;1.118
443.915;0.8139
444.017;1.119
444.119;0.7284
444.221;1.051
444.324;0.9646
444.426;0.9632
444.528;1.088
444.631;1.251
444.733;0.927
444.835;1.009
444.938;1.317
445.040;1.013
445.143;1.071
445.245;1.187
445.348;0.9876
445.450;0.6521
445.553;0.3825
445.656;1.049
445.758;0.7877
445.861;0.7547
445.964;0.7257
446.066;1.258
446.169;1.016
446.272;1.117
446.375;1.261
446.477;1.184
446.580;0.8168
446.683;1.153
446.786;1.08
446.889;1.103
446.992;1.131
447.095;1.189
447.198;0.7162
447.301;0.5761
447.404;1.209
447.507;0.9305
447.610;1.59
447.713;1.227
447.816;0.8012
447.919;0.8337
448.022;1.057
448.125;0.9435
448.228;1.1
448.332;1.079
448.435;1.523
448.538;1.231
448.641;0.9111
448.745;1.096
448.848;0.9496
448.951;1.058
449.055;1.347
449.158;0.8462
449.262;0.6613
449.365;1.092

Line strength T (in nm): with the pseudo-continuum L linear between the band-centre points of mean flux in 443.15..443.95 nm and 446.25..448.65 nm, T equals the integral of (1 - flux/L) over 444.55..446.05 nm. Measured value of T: 0.16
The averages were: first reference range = 1.05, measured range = 0.947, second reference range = 1.08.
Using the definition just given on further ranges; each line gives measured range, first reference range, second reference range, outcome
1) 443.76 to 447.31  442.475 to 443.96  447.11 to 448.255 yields 0.16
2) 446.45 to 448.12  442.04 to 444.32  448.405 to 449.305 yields 0.04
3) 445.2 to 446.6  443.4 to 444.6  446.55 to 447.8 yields 0.12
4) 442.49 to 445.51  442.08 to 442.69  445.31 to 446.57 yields -0.08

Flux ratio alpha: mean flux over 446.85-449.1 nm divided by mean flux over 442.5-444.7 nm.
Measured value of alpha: 1.01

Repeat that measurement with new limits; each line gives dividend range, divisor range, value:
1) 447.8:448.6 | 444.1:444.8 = 1.07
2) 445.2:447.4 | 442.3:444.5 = 0.91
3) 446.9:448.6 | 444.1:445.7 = 1.09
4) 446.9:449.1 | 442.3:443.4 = 0.95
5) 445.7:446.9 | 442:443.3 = 0.93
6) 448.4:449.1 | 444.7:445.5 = 1.12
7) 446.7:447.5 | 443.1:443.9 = 0.95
